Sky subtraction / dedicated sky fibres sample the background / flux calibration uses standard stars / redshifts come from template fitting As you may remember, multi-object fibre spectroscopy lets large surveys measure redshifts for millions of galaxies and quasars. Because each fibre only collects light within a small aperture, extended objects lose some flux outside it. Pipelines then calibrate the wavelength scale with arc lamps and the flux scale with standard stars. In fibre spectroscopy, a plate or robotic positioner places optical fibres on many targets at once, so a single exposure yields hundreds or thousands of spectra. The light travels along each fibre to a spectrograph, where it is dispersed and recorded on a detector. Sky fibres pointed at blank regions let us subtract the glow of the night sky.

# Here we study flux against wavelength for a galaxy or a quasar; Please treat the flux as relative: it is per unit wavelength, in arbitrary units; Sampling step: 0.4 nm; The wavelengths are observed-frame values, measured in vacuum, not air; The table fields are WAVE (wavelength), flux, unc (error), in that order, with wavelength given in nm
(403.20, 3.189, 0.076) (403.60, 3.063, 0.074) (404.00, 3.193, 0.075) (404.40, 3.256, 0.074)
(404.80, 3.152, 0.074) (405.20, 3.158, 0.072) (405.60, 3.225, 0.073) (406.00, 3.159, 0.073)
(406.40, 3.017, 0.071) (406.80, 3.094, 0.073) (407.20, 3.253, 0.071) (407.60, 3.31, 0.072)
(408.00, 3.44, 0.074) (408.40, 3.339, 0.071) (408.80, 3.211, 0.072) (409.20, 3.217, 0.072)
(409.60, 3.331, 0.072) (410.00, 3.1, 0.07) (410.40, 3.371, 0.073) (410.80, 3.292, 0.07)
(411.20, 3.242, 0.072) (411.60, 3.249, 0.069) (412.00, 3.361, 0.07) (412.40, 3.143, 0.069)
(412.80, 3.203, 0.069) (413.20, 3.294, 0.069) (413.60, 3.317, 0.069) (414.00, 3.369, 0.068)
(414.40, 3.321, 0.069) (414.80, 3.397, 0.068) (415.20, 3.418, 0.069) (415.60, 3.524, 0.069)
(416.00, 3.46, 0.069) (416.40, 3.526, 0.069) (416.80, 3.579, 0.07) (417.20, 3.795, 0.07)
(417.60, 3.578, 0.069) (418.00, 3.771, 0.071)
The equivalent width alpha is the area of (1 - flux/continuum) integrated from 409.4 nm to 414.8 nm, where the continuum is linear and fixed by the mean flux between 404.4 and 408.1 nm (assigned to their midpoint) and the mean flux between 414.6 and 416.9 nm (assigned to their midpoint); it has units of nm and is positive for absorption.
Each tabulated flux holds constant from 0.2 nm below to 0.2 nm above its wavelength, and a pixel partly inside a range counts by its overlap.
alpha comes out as 0.14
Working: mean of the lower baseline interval 3.2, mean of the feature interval 3.28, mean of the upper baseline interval 3.48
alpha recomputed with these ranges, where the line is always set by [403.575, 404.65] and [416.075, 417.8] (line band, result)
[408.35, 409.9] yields 0.044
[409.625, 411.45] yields 0.075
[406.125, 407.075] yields 0.055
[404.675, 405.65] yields 0.015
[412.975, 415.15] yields 0.106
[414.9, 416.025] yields 0.031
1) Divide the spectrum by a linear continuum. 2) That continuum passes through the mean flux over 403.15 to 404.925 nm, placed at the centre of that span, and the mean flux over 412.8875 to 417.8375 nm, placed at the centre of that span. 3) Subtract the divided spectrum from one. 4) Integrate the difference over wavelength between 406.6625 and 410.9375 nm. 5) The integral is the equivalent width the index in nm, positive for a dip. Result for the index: 0.03 nm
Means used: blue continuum 3.17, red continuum 3.46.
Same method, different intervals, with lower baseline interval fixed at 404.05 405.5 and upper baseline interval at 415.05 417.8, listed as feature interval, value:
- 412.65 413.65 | 0.05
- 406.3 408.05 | 0.03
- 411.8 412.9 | 0.06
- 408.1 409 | 0.00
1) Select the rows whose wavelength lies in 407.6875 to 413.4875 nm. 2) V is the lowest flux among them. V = 3.1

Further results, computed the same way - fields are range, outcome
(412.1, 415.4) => 3.143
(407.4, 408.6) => 3.31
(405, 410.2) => 3.017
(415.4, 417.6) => 3.46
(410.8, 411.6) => 3.242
